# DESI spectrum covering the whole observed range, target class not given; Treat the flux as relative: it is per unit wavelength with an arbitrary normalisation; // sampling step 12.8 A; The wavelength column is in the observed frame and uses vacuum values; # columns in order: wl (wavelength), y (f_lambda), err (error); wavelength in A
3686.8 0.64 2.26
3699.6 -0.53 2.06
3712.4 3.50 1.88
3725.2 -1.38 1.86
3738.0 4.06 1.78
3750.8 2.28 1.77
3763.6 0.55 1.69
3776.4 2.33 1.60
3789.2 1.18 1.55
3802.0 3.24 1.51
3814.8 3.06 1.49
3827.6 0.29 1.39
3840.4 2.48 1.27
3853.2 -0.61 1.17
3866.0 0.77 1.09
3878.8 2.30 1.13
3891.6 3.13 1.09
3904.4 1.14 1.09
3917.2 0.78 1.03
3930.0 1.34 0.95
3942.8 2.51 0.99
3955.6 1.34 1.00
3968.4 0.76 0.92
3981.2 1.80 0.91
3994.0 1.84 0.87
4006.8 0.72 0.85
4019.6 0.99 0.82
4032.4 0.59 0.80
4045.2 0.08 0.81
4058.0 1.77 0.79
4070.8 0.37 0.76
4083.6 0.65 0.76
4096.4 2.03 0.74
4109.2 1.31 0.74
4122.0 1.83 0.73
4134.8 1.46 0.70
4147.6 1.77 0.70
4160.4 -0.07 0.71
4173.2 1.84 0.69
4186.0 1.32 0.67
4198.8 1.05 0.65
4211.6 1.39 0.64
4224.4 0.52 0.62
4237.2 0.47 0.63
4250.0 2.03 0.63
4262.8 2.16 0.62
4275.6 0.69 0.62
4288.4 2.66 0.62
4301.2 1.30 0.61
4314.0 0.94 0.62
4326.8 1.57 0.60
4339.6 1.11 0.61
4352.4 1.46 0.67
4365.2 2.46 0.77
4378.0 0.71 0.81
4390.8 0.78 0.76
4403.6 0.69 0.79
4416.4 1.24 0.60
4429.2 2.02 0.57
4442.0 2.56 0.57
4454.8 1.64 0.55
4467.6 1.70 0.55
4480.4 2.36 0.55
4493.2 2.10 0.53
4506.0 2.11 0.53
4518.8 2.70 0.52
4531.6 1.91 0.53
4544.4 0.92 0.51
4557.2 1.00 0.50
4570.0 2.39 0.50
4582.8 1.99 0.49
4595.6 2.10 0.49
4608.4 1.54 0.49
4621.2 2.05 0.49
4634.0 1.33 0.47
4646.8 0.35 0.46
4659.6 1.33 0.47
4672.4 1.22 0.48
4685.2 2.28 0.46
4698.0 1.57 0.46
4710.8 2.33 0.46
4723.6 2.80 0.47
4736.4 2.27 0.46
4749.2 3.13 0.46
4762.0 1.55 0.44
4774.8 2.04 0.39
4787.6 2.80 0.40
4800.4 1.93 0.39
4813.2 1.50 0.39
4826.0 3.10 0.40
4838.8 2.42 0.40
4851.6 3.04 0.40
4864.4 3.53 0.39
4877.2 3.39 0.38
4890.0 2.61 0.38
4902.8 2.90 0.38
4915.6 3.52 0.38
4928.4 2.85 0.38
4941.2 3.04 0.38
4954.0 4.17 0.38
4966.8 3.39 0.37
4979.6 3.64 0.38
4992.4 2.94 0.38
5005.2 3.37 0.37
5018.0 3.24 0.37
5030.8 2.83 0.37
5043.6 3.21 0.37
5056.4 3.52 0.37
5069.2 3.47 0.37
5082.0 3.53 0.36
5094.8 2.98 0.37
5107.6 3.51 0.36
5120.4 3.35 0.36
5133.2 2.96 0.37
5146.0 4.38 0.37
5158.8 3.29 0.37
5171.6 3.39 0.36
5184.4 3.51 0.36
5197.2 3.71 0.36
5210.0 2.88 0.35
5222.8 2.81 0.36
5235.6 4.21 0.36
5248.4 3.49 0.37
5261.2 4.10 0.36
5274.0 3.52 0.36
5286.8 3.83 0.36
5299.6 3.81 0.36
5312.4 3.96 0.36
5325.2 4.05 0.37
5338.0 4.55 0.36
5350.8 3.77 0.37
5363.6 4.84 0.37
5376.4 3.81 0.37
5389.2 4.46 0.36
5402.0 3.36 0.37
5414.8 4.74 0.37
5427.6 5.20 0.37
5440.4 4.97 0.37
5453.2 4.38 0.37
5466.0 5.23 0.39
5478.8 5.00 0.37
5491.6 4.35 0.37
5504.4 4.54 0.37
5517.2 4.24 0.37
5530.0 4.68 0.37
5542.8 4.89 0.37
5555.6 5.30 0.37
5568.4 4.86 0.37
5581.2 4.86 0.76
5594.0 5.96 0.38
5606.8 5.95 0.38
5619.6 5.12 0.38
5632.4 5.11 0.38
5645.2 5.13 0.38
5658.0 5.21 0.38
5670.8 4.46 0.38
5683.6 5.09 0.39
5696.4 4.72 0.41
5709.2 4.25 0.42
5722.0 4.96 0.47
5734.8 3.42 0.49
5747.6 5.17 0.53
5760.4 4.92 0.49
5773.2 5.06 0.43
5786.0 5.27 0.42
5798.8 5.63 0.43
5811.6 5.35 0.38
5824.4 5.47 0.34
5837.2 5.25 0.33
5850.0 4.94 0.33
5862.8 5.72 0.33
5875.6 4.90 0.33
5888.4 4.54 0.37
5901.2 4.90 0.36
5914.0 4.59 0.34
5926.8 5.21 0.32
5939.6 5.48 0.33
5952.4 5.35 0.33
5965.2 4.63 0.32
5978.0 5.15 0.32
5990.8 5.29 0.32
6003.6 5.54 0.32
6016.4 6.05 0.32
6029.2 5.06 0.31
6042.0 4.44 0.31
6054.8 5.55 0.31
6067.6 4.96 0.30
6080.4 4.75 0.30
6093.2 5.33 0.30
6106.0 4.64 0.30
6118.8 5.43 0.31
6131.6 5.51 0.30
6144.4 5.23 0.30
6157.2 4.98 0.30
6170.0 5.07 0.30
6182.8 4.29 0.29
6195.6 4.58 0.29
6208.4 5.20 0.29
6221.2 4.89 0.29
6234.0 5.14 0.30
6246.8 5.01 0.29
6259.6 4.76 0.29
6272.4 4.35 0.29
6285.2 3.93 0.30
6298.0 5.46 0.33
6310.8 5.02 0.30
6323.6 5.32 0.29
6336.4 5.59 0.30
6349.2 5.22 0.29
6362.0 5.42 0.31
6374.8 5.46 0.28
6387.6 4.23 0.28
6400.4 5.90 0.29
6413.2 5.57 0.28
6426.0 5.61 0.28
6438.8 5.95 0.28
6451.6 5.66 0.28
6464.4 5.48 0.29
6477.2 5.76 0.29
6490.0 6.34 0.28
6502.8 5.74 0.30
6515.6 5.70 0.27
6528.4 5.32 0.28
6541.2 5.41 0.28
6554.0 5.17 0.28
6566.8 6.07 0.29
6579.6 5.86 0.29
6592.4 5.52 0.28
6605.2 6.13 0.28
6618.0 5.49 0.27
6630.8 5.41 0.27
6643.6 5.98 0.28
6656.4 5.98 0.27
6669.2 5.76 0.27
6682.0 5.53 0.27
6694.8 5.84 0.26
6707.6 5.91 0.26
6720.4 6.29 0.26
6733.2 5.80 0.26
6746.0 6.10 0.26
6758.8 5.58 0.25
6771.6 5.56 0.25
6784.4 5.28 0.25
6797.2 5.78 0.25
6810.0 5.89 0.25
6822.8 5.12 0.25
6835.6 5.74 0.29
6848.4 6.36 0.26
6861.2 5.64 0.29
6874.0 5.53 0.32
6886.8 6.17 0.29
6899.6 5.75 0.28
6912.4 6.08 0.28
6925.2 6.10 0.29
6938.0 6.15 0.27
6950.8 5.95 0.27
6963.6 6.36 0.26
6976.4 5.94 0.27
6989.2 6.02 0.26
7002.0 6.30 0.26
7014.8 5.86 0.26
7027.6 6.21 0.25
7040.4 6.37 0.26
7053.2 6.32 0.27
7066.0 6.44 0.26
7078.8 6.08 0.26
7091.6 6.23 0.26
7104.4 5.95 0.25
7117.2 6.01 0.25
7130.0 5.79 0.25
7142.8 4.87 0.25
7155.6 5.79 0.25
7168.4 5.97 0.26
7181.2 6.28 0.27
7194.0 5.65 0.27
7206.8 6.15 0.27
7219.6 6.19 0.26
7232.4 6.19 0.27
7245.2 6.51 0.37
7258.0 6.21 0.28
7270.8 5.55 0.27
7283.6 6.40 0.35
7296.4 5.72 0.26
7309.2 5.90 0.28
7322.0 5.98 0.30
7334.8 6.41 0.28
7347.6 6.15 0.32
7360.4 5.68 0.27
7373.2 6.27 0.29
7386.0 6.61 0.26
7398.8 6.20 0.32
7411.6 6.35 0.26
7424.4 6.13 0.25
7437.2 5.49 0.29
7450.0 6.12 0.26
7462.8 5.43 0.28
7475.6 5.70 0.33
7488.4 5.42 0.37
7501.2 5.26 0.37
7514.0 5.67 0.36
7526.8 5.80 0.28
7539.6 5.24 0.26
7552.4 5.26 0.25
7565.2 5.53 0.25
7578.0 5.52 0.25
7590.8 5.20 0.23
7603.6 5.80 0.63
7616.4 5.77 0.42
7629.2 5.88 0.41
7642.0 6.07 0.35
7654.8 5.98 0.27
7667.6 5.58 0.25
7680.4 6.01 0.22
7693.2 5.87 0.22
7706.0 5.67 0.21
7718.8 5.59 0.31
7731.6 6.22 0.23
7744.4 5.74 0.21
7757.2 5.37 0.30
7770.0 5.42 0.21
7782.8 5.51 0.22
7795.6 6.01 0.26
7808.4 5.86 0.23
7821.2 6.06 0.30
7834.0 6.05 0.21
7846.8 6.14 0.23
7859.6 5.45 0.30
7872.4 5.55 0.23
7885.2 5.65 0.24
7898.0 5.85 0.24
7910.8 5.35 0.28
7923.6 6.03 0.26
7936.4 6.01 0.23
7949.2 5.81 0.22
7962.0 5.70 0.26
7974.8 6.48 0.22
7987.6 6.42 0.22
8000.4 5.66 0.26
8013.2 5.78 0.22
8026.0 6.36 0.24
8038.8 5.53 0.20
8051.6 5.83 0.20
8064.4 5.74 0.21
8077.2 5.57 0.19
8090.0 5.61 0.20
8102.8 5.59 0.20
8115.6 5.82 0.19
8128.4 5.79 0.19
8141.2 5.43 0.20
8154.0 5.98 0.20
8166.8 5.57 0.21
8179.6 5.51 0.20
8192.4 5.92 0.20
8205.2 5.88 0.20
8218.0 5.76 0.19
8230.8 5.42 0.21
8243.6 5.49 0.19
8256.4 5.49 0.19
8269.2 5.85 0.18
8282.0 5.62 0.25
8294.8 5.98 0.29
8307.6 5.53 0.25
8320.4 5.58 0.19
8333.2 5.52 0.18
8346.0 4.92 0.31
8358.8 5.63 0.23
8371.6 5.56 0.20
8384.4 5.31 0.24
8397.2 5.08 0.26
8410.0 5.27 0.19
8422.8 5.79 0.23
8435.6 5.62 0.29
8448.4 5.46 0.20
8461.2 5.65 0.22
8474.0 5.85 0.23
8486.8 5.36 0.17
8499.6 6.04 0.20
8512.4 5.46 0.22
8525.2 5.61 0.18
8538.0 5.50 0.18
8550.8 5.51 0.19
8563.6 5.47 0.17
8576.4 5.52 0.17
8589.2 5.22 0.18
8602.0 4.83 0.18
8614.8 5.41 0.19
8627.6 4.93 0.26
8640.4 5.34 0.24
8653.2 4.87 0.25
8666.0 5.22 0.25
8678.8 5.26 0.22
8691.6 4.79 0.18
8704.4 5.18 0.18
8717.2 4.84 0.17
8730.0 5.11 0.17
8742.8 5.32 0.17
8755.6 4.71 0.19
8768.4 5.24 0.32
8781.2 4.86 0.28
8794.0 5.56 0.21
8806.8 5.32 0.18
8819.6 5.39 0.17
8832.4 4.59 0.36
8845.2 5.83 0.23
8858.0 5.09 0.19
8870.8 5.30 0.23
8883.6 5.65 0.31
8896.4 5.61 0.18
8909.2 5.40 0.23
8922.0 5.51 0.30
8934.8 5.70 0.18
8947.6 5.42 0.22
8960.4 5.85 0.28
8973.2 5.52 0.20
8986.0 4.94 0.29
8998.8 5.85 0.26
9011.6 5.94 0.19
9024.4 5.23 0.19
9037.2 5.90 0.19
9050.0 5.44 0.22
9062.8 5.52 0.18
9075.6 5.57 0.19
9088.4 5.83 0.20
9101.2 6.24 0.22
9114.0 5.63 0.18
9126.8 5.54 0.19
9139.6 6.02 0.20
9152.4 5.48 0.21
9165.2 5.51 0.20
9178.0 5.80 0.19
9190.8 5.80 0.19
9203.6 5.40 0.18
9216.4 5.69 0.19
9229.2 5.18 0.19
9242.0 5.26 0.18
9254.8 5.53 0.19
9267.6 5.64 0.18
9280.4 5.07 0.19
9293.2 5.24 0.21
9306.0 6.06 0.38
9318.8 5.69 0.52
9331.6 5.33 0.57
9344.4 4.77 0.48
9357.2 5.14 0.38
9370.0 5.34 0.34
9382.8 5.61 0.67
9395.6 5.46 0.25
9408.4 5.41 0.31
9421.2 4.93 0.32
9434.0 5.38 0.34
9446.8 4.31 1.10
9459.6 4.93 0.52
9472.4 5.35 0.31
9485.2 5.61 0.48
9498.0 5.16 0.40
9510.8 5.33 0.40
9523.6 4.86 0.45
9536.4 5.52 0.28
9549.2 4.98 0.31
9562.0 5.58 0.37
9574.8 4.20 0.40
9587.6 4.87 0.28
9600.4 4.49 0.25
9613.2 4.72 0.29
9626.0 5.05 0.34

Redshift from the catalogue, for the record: 0.212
